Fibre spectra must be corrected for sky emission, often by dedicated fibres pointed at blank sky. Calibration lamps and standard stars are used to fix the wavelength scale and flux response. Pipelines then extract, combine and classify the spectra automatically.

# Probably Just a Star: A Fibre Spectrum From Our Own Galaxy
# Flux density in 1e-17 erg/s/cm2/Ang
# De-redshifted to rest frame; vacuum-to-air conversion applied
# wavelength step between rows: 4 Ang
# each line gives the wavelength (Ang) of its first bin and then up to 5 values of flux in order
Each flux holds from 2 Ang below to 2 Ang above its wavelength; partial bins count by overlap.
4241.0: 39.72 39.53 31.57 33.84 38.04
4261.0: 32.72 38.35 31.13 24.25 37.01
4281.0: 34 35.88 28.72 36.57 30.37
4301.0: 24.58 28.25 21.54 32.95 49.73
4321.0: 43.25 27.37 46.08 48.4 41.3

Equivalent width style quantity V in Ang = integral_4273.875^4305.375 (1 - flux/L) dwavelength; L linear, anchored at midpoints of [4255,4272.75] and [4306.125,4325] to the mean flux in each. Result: 2.6 Ang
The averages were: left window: 34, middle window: 31.8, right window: 35.5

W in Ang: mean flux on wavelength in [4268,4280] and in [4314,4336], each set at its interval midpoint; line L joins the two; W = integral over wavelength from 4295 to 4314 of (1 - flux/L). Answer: 5.3 Ang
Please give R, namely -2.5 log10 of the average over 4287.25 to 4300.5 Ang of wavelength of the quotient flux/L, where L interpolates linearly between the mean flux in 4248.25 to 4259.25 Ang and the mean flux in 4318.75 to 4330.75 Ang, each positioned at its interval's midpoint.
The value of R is 0.19 mag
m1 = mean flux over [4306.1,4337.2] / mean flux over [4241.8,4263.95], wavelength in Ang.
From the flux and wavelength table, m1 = 1.1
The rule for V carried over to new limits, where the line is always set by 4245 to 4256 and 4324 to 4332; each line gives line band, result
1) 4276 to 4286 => 0.2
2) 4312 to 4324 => -0.9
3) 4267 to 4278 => 1.7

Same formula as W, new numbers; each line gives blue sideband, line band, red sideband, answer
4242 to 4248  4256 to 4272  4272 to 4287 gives 0.6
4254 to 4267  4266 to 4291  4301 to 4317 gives 1.3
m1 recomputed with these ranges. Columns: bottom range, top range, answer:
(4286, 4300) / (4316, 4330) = 1.29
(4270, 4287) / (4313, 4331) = 1.24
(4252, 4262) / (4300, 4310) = 0.71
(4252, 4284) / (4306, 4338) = 1.14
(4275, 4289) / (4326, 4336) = 1.29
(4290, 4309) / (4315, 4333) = 1.46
